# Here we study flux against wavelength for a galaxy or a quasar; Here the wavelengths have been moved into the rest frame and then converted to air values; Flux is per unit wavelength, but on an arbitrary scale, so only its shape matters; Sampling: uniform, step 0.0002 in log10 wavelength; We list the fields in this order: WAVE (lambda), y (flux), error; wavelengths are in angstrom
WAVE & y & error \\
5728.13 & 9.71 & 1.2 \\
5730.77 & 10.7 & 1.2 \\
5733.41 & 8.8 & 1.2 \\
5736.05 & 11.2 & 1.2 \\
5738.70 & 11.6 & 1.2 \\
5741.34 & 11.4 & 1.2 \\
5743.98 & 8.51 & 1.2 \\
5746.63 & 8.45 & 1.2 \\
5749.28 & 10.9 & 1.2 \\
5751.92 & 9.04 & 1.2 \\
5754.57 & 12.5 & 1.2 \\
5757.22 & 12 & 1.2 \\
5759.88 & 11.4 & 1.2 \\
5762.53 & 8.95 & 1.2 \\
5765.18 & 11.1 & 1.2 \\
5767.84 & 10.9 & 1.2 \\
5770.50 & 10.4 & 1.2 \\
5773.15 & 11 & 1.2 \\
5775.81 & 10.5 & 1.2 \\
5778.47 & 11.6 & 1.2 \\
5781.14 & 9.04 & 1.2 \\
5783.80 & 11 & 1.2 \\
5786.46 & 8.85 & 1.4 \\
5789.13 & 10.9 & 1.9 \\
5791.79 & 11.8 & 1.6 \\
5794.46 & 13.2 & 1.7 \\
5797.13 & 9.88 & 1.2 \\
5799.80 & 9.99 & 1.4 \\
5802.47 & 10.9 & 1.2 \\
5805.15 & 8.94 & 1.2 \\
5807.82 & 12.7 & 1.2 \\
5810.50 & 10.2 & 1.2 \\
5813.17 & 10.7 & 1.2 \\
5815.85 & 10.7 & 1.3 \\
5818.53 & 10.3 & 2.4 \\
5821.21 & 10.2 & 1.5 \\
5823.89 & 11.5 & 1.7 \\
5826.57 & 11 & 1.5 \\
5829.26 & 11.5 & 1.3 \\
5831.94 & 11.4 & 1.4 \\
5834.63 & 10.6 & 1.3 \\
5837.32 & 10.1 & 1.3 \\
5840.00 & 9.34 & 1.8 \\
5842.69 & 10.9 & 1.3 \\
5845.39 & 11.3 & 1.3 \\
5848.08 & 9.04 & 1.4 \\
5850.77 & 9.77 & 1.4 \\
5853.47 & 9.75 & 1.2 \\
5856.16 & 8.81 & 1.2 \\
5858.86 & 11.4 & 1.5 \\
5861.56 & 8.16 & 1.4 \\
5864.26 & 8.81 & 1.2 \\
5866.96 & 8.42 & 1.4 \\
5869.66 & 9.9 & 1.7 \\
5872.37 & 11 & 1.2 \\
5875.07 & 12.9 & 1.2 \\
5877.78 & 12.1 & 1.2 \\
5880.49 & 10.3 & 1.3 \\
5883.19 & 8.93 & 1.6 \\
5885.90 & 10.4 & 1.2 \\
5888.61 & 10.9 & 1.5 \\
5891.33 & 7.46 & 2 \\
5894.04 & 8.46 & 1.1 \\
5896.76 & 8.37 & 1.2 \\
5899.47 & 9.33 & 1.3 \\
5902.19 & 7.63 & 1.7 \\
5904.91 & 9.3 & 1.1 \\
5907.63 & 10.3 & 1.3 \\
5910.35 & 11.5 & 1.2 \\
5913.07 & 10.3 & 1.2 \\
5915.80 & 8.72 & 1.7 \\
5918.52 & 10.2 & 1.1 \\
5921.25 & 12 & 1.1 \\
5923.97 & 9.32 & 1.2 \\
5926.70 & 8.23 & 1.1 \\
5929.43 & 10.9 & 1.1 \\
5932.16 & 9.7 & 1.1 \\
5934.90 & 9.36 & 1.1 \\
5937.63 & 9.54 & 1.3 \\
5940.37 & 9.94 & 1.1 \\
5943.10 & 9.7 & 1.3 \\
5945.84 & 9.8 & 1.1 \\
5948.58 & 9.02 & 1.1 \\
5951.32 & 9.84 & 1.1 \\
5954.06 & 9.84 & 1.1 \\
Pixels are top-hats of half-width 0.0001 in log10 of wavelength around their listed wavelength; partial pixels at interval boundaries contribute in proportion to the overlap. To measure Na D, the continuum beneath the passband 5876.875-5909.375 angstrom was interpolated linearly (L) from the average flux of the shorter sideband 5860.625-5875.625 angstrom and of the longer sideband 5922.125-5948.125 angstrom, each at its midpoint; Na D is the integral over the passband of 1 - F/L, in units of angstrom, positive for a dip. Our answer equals 0.9 angstrom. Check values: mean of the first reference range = 9.75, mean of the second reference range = 9.63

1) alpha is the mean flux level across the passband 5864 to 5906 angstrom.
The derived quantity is 9.66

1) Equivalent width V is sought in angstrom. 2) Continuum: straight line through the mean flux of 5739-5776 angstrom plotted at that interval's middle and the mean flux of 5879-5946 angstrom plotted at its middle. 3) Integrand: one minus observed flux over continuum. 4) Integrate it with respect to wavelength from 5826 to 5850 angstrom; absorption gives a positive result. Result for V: -1.14 angstrom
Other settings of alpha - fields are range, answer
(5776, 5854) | 10.6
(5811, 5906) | 10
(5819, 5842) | 10.7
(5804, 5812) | 10.7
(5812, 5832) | 10.9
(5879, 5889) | 10.1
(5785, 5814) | 10.7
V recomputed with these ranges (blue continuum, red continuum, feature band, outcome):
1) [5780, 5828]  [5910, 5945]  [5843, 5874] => 1.8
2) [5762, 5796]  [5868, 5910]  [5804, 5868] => 0.3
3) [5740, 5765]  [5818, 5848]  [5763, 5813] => -0.8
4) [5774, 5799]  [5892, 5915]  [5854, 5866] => 0.7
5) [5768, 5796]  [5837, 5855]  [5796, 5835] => -1.2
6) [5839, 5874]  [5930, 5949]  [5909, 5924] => -1.1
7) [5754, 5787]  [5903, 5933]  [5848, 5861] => 0.7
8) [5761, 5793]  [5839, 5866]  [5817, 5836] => -1.8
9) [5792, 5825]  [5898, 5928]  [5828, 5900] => 1.7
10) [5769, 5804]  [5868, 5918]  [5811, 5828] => -0.4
